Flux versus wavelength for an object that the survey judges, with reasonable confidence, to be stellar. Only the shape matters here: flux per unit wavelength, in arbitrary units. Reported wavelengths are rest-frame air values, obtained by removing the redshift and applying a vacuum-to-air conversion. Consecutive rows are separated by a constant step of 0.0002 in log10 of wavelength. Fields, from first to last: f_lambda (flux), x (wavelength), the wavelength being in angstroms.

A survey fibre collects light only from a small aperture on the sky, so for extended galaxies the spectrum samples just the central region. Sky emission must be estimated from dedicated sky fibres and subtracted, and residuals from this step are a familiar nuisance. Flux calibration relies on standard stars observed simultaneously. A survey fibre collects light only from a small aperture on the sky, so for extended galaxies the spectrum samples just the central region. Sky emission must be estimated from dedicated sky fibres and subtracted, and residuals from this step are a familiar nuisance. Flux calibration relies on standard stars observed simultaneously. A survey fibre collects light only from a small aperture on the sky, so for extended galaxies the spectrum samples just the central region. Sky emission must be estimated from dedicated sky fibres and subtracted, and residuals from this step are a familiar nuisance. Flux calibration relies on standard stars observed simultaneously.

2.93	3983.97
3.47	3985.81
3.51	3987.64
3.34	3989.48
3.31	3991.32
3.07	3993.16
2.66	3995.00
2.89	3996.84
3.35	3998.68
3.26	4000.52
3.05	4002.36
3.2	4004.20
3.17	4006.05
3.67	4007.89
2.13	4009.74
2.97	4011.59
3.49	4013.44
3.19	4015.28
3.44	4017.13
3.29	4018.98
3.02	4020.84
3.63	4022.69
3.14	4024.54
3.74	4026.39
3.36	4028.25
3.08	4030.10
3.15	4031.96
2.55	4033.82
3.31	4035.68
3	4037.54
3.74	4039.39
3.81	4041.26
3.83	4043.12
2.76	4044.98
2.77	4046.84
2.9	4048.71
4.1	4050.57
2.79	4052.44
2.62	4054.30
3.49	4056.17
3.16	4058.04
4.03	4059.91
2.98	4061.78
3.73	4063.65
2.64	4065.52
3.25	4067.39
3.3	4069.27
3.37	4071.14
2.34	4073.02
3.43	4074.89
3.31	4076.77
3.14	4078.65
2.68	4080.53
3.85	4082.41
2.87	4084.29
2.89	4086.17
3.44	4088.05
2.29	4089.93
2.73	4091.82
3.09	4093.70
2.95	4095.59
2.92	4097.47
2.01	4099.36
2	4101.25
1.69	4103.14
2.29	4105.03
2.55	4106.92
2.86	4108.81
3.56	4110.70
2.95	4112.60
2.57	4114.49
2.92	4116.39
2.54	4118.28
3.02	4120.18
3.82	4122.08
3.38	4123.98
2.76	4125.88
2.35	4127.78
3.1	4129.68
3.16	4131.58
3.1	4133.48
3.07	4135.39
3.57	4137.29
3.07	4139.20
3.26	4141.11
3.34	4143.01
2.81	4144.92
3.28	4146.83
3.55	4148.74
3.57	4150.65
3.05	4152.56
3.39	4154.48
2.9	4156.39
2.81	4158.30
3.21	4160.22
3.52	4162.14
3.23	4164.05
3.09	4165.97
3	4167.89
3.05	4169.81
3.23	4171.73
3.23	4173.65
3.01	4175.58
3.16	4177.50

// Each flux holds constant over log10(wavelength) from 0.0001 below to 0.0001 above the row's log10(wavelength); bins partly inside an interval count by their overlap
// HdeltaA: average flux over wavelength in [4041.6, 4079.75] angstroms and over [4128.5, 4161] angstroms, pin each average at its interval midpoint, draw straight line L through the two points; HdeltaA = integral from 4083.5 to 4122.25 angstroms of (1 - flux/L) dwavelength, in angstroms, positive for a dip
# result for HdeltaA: 5.5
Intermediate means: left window 3.2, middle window 2.74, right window 3.18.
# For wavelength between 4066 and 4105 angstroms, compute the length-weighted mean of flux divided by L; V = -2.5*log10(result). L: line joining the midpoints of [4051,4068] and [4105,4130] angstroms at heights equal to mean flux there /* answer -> 0.08 mag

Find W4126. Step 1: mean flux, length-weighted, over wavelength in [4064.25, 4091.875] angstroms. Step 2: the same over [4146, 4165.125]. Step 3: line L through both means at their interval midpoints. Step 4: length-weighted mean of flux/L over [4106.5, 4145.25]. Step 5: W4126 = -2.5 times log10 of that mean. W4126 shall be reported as 0.04 mag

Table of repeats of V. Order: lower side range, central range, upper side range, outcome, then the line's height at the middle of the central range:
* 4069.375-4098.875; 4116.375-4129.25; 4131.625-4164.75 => 0.06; 3.14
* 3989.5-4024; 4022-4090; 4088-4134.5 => -0.08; 2.99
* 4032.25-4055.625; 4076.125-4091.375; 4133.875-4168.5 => 0.05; 3.19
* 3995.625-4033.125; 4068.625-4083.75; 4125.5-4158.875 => 0.00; 3.17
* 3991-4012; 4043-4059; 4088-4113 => -0.10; 2.84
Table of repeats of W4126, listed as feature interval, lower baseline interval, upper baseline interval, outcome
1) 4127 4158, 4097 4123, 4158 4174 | -0.07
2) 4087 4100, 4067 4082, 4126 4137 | 0.10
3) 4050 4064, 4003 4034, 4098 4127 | -0.11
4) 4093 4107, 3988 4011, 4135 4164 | 0.30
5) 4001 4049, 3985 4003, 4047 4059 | -0.01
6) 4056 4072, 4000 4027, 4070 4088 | -0.06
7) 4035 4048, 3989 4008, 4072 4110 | -0.11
